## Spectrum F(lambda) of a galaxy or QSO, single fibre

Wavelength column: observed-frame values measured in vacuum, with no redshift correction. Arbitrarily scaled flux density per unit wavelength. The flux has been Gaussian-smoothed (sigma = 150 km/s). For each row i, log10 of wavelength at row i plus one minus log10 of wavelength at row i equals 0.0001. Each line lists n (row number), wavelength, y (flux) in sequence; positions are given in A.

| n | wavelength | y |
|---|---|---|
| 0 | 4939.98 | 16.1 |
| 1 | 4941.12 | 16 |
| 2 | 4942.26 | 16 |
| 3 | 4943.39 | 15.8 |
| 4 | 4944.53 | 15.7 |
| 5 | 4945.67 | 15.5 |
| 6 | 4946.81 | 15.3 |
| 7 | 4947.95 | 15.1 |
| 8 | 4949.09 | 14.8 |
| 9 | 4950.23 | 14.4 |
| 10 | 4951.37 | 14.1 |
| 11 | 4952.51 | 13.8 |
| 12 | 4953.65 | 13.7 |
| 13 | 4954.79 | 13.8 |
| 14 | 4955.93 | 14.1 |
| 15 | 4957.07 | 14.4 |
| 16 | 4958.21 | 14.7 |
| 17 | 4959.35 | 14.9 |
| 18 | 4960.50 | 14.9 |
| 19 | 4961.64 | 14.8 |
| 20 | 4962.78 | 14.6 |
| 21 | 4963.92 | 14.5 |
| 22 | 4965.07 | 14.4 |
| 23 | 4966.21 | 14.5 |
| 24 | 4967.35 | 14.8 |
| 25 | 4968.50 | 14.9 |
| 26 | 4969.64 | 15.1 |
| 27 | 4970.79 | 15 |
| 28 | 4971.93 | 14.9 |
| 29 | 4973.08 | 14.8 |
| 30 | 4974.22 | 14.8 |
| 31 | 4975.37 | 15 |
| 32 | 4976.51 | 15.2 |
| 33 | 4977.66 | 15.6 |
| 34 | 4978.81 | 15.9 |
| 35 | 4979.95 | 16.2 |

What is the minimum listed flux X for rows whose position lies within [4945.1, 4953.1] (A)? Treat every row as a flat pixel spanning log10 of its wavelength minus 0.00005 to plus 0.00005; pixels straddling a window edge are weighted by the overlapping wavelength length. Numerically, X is 13.8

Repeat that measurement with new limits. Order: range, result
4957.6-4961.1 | 14.7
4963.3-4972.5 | 14.4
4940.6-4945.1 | 15.7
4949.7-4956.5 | 13.7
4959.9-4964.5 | 14.5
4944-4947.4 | 15.3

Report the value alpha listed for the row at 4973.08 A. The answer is 14.8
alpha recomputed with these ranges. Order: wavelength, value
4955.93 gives 14.1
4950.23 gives 14.4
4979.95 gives 16.2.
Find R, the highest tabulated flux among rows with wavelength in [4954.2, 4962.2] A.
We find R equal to 14.9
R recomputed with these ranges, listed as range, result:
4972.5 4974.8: 14.8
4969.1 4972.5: 15.1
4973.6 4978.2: 15.6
